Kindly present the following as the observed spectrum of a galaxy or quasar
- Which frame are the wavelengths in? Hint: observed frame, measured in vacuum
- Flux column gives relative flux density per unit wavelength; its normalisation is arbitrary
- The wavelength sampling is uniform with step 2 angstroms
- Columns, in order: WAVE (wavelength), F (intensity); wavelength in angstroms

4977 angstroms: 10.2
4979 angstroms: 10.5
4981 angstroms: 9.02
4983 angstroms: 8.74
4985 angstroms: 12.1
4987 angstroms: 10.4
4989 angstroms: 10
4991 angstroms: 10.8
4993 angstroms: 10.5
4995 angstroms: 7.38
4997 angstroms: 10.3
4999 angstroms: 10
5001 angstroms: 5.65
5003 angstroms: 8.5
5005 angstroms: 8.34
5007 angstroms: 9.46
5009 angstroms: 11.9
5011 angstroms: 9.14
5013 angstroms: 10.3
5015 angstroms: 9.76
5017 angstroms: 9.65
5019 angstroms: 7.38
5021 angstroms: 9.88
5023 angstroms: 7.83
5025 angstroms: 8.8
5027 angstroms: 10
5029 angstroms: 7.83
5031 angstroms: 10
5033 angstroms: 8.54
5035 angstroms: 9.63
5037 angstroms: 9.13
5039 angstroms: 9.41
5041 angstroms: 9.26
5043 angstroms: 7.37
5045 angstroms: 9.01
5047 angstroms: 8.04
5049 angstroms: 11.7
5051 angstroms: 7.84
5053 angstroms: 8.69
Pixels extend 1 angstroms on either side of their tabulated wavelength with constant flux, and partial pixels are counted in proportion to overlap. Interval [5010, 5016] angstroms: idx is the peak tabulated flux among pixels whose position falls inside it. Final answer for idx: 10.3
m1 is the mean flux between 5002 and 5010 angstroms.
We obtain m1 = 9.55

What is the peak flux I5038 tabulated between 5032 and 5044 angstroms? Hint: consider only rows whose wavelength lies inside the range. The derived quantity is 9.63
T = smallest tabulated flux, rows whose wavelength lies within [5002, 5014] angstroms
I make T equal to 8.34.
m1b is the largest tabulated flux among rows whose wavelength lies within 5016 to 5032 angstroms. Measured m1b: 10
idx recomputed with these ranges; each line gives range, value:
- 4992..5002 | 10.5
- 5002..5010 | 11.9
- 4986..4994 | 10.8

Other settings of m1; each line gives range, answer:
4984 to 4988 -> 11.2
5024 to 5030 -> 8.88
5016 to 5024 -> 8.69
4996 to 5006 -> 8.56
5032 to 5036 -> 9.09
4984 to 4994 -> 10.8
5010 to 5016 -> 9.73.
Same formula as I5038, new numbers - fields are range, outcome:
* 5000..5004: 8.5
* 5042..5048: 9.01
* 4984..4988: 12.1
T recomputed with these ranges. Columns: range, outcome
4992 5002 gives 5.65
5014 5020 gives 7.38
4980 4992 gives 8.74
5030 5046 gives 7.37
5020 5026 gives 7.83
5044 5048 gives 8.04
